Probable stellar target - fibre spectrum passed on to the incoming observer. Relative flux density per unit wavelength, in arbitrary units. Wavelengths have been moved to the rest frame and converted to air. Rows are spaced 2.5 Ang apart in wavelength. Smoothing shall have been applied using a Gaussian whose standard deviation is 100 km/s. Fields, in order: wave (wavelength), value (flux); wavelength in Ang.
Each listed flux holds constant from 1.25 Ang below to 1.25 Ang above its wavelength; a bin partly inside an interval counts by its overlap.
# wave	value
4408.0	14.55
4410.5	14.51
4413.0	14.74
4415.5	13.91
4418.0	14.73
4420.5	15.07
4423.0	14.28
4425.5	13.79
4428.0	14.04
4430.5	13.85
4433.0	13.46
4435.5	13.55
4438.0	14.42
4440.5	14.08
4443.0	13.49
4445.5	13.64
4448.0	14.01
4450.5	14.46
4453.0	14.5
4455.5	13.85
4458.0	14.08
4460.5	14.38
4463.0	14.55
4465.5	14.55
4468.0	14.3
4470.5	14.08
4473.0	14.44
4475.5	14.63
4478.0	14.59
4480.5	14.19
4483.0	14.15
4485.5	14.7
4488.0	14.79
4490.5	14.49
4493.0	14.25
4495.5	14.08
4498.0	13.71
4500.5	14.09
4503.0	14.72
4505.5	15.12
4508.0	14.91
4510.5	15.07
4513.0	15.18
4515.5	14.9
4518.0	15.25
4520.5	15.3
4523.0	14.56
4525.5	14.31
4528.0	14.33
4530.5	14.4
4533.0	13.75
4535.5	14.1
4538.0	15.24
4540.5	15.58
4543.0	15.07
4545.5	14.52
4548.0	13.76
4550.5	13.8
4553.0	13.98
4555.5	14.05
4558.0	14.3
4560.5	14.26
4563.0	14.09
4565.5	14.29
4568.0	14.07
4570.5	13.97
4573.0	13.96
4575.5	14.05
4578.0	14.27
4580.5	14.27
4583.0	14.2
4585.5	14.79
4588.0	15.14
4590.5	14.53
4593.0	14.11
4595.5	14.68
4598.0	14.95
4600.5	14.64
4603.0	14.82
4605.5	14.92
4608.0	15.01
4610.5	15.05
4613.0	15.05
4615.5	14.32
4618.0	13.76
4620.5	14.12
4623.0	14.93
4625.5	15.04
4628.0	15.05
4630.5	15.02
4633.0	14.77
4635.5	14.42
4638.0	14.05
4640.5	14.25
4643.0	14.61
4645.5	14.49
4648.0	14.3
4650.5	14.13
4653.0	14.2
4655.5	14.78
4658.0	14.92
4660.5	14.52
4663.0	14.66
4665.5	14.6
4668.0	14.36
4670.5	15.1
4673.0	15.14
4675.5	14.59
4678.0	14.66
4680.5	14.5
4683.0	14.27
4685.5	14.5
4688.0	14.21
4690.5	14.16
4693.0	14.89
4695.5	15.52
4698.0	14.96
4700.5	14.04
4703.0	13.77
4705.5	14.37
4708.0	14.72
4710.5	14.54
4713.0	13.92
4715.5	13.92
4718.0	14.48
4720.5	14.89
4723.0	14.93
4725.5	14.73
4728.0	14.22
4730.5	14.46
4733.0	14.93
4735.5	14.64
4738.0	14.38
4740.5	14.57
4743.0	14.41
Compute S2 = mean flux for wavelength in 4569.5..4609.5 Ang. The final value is 14.5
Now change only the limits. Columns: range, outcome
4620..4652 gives 14.6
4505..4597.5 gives 14.5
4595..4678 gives 14.6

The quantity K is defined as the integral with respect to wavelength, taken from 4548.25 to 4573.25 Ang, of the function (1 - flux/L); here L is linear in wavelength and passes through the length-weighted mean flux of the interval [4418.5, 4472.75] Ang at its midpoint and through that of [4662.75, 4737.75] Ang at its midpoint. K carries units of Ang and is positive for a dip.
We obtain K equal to 0.4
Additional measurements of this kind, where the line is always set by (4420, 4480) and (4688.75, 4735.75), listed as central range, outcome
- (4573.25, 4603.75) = -0.3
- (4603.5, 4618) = -0.4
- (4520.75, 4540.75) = -0.3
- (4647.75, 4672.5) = -0.2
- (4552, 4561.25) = 0.1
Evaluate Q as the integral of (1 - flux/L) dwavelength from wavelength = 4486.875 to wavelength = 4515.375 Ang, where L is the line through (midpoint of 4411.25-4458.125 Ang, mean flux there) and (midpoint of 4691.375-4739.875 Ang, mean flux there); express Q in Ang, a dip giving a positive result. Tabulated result -0.8 Ang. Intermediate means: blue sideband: 14.1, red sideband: 14.5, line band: 14.6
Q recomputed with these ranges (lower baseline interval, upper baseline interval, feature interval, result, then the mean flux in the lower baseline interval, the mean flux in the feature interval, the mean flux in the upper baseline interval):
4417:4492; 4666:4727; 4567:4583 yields 0.3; 14.2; 14.1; 14.5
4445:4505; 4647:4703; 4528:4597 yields 0.4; 14.3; 14.3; 14.6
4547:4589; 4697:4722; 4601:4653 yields -1.2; 14.2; 14.6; 14.4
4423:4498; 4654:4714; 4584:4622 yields -0.6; 14.2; 14.7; 14.6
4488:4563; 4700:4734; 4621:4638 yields -0.4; 14.5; 14.8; 14.4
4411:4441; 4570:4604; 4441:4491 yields -0.2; 14.2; 14.3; 14.5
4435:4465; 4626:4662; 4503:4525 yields -1.1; 14.1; 15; 14.5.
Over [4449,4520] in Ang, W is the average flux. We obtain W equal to 14.5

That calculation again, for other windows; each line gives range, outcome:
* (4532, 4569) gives 14.3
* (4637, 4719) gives 14.5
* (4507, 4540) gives 14.7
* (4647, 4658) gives 14.4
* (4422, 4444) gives 13.9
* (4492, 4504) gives 14.2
